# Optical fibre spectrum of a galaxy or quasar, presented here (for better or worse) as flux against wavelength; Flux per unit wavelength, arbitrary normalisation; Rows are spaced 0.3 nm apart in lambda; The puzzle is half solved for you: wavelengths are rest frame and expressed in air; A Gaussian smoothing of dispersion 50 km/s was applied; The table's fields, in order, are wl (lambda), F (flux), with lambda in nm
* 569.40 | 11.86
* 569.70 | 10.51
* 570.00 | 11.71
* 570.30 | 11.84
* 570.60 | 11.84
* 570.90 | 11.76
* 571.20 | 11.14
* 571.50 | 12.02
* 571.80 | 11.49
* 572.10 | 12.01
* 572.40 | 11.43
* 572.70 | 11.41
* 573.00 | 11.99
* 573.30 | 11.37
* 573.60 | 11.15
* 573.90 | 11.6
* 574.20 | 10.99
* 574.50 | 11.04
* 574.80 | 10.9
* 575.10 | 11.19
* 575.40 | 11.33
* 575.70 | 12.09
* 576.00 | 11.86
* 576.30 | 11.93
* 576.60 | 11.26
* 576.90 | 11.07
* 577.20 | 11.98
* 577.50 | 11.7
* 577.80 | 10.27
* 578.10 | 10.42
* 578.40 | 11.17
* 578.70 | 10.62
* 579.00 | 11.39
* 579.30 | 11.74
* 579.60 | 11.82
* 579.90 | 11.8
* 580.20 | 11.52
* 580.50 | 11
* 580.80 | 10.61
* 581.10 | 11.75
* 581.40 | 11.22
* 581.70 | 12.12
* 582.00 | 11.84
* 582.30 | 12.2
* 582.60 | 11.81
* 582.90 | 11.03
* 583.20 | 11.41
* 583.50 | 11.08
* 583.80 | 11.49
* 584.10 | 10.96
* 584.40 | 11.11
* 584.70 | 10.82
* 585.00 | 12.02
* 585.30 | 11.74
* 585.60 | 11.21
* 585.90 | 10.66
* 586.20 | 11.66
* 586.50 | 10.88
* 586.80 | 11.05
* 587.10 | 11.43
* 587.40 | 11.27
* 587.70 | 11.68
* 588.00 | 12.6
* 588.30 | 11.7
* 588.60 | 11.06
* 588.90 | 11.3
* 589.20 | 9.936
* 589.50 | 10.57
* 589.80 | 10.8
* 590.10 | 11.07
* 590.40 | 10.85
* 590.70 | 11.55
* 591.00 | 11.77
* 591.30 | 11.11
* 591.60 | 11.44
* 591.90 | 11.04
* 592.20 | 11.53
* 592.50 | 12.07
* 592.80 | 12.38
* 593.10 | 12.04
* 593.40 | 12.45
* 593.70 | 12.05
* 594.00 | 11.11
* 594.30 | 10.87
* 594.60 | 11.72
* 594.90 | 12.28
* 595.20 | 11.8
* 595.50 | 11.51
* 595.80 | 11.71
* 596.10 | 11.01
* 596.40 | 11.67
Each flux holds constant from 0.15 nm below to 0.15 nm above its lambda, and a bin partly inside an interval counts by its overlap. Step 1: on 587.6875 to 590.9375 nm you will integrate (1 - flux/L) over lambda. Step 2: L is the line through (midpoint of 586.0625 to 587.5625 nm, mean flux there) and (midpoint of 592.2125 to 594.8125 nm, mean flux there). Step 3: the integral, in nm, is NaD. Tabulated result 0.08 nm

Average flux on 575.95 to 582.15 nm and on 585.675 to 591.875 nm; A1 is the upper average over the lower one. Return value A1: 0.99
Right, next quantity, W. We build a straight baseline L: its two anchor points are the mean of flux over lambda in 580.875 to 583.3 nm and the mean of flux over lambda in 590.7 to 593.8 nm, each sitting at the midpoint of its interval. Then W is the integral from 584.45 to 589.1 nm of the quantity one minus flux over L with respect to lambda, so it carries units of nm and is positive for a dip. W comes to 0.13 nm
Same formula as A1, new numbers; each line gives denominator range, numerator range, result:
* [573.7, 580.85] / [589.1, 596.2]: 1.01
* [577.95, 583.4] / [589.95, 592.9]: 1.00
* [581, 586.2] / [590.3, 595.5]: 1.02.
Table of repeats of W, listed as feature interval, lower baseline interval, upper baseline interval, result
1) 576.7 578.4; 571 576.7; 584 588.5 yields 0.05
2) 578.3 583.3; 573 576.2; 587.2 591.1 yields -0.07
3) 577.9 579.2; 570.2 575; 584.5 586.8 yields 0.05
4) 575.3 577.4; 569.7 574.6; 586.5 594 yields -0.03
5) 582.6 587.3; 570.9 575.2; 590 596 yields 0.12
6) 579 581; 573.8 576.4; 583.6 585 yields -0.02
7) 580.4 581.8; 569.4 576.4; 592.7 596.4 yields 0.03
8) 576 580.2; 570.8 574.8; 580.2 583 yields 0.05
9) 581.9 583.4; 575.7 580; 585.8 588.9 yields -0.03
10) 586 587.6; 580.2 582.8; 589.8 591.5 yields 0.02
